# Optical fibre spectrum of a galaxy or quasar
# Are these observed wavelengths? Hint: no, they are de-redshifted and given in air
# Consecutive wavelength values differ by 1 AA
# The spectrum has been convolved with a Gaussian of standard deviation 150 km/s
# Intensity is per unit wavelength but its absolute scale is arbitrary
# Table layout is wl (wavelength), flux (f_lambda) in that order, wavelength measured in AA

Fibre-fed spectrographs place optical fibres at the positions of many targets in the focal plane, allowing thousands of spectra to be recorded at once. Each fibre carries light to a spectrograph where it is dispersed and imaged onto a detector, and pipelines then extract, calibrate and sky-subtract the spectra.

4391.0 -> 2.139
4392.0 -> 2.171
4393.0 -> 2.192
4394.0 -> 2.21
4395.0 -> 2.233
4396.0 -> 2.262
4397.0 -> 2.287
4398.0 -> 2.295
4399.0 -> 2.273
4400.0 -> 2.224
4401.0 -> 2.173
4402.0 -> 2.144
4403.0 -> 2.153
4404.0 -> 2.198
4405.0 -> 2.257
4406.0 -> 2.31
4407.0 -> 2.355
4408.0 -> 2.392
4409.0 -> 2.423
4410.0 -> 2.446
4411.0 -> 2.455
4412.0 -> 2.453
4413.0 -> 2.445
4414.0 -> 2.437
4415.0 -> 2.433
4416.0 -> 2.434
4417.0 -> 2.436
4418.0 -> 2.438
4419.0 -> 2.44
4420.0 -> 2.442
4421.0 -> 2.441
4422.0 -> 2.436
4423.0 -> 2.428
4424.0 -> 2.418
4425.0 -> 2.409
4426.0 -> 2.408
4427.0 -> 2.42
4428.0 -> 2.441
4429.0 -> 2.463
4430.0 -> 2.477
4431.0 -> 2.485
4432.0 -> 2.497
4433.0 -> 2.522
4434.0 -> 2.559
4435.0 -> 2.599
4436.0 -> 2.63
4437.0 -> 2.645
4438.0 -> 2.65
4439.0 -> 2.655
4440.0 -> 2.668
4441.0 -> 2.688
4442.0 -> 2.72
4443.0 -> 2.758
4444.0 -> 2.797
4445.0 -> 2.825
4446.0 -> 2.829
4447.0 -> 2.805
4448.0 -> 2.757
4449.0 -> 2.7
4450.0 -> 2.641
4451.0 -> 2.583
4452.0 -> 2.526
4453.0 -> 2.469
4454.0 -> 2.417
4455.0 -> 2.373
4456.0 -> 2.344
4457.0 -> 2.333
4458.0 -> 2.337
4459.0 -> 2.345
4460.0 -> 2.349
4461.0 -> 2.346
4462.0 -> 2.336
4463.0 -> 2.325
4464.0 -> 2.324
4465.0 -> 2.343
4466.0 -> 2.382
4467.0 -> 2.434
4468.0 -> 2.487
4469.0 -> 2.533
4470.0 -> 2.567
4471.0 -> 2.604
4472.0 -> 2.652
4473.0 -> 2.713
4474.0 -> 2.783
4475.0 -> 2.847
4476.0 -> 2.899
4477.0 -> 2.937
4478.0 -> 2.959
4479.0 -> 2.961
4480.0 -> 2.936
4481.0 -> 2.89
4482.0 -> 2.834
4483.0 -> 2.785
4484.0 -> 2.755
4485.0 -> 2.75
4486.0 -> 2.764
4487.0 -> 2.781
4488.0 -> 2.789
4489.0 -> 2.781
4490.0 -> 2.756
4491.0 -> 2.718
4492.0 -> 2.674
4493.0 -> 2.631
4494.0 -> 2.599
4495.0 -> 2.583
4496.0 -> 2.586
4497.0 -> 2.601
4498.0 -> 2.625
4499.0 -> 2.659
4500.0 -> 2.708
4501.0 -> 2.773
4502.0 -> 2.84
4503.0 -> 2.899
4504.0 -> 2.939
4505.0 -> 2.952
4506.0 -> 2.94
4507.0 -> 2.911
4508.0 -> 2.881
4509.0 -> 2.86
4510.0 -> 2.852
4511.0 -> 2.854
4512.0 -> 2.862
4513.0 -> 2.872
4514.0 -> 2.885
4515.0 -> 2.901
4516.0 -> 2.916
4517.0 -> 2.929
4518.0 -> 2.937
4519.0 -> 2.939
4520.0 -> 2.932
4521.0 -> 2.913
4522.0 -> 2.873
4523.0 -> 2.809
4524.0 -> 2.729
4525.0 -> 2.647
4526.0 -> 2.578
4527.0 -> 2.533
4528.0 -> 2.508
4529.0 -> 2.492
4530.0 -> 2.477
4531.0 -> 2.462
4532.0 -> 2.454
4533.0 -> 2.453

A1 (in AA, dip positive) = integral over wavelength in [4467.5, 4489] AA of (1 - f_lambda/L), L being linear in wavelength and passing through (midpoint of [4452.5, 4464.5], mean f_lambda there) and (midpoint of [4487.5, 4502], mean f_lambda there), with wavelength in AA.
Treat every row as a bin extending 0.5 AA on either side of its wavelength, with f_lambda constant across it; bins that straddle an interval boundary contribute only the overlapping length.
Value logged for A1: -2.0 AA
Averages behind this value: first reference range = 2.36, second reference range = 2.68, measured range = 2.77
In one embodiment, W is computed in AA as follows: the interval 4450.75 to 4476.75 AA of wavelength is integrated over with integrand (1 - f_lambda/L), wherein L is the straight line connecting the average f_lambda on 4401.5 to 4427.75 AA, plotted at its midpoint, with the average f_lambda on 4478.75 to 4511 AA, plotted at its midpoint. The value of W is 1.4 AA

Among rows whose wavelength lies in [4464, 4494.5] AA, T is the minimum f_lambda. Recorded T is 2.324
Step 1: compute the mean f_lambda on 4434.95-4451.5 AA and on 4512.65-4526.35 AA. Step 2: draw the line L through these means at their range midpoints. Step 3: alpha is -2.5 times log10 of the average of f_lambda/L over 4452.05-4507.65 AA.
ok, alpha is 0.050 mag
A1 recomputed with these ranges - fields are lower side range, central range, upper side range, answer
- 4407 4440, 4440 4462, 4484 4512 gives 0.1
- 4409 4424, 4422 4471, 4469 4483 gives 1.8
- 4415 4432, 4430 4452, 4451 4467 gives -2.3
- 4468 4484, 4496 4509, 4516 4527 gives 0.0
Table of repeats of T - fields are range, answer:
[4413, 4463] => 2.325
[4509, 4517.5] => 2.852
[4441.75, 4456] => 2.344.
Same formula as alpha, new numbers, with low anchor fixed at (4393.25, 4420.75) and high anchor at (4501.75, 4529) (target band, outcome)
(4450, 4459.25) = 0.05 mag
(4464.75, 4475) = 0.02 mag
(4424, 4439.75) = -0.03 mag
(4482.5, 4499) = 0.01 mag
